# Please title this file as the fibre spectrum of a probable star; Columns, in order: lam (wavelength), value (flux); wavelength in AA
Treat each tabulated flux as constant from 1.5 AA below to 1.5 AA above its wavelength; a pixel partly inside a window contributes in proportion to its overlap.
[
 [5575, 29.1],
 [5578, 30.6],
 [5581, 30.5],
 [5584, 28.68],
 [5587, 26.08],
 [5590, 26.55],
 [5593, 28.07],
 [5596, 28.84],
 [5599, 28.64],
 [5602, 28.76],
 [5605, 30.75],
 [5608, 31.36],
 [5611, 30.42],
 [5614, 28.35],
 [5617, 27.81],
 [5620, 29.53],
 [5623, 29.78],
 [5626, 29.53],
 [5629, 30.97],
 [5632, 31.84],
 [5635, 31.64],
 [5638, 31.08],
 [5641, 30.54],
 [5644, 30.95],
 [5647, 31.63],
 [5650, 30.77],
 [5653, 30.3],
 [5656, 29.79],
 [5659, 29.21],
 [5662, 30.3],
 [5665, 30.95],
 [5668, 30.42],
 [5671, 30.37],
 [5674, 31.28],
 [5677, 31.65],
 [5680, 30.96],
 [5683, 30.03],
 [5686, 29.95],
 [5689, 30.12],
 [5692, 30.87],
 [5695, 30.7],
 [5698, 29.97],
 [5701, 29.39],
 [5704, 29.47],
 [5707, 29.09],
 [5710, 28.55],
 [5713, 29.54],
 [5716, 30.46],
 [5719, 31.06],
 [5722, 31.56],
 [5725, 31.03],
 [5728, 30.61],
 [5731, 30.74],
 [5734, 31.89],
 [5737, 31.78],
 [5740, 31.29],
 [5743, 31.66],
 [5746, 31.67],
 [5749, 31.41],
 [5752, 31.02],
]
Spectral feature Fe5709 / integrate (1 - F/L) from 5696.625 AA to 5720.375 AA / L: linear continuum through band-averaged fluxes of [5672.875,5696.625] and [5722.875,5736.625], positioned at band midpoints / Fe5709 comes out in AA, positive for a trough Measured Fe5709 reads 1.0 AA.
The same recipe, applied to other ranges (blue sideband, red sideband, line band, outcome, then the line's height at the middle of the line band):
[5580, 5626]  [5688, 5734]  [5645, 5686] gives -1.2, 29.7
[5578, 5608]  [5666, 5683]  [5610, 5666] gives -0.7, 29.9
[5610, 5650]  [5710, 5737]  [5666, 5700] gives 0.0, 30.6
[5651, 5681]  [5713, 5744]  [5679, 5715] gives 1.1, 30.8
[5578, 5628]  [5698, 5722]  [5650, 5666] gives -0.4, 29.4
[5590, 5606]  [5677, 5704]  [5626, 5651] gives -1.4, 29.4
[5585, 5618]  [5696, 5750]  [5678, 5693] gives -0.2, 30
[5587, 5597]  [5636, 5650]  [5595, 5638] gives -1.1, 29.2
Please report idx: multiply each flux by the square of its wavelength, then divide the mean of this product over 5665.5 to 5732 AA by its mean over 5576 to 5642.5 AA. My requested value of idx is 1.06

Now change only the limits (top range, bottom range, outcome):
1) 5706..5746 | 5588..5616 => 1.11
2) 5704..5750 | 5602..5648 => 1.05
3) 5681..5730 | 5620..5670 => 1.01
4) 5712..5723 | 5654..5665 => 1.04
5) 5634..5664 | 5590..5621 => 1.07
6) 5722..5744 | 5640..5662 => 1.06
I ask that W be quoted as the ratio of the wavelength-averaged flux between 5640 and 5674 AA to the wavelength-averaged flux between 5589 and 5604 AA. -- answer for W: 1.08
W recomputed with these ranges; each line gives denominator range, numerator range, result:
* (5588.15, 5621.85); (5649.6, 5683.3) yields 1.05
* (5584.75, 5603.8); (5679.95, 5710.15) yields 1.07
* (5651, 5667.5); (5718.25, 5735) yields 1.03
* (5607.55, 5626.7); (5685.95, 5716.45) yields 1.01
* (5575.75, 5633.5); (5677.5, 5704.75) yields 1.03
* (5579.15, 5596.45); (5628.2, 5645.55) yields 1.11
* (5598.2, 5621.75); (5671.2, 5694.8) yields 1.04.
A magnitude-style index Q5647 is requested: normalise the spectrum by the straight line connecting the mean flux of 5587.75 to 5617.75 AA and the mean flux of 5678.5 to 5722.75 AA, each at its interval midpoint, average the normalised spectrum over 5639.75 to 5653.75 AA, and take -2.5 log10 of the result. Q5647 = -0.05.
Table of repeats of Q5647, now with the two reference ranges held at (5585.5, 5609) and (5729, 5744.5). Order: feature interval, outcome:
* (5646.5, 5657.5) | -0.03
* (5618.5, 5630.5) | -0.03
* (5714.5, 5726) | 0.00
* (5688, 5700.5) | 0.01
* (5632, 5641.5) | -0.07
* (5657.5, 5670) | -0.01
